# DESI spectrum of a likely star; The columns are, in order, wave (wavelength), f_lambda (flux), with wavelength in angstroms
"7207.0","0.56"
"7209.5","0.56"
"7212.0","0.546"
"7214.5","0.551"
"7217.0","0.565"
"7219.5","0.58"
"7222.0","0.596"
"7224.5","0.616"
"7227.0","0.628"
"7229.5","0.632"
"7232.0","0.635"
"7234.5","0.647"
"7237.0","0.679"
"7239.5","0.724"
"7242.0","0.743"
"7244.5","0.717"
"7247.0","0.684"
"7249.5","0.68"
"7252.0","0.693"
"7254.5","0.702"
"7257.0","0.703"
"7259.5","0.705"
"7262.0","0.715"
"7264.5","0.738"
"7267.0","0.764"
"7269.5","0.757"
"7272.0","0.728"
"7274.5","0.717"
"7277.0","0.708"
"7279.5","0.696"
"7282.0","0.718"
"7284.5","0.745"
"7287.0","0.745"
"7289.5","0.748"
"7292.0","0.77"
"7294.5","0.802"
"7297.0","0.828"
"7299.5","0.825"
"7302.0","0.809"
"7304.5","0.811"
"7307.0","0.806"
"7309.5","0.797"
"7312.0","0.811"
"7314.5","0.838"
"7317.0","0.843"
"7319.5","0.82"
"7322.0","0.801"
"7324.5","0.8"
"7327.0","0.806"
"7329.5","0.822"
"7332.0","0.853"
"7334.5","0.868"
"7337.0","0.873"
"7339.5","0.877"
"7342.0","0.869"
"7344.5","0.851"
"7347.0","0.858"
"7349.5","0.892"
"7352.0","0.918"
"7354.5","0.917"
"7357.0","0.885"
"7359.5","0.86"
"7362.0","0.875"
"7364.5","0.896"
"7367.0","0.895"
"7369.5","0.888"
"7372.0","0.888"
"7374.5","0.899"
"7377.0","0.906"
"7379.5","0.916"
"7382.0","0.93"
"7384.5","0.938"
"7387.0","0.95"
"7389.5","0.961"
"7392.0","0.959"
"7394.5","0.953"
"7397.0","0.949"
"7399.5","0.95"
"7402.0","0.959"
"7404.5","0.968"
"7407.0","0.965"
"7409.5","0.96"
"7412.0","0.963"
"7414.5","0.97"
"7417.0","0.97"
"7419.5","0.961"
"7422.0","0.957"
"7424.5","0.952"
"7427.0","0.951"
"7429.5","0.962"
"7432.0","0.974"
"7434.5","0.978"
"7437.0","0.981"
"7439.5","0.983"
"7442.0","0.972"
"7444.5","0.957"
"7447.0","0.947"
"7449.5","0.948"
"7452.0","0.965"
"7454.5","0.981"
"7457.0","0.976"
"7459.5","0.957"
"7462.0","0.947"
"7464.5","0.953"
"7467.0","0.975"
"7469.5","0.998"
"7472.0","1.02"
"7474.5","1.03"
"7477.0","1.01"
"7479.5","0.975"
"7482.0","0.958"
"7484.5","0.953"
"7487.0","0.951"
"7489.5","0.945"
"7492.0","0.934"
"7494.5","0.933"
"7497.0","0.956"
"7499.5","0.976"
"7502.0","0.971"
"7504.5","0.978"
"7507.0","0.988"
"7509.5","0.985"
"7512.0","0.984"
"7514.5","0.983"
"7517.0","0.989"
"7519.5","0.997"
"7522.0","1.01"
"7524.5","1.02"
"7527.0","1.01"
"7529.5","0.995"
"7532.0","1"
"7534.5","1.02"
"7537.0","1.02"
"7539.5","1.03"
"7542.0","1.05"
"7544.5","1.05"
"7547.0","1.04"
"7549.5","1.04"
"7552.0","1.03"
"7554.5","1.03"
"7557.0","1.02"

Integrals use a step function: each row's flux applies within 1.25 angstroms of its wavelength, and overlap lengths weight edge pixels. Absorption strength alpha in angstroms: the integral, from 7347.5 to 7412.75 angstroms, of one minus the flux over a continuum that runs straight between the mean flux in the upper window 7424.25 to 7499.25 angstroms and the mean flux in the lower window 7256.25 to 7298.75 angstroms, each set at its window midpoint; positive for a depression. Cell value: -4.20 angstroms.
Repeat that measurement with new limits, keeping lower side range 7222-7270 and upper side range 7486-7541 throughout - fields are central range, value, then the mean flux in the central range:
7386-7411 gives -2.89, 0.958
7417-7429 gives -0.97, 0.957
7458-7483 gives -1.18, 0.982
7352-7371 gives -1.69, 0.89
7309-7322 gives -0.93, 0.821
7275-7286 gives 0.15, 0.717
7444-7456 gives -0.59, 0.96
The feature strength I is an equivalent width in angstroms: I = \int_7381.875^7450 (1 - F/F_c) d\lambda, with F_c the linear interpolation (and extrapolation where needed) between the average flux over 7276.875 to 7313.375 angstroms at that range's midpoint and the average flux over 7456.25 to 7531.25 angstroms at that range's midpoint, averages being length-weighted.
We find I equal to -4.6 angstroms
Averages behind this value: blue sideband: 0.777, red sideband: 0.979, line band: 0.96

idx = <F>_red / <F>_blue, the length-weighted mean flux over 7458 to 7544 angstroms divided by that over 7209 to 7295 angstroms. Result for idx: 1.4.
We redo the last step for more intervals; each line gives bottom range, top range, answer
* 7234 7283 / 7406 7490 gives 1.36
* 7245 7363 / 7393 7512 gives 1.22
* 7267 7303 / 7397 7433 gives 1.27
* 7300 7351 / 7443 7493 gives 1.16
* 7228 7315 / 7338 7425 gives 1.25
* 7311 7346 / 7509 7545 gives 1.20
